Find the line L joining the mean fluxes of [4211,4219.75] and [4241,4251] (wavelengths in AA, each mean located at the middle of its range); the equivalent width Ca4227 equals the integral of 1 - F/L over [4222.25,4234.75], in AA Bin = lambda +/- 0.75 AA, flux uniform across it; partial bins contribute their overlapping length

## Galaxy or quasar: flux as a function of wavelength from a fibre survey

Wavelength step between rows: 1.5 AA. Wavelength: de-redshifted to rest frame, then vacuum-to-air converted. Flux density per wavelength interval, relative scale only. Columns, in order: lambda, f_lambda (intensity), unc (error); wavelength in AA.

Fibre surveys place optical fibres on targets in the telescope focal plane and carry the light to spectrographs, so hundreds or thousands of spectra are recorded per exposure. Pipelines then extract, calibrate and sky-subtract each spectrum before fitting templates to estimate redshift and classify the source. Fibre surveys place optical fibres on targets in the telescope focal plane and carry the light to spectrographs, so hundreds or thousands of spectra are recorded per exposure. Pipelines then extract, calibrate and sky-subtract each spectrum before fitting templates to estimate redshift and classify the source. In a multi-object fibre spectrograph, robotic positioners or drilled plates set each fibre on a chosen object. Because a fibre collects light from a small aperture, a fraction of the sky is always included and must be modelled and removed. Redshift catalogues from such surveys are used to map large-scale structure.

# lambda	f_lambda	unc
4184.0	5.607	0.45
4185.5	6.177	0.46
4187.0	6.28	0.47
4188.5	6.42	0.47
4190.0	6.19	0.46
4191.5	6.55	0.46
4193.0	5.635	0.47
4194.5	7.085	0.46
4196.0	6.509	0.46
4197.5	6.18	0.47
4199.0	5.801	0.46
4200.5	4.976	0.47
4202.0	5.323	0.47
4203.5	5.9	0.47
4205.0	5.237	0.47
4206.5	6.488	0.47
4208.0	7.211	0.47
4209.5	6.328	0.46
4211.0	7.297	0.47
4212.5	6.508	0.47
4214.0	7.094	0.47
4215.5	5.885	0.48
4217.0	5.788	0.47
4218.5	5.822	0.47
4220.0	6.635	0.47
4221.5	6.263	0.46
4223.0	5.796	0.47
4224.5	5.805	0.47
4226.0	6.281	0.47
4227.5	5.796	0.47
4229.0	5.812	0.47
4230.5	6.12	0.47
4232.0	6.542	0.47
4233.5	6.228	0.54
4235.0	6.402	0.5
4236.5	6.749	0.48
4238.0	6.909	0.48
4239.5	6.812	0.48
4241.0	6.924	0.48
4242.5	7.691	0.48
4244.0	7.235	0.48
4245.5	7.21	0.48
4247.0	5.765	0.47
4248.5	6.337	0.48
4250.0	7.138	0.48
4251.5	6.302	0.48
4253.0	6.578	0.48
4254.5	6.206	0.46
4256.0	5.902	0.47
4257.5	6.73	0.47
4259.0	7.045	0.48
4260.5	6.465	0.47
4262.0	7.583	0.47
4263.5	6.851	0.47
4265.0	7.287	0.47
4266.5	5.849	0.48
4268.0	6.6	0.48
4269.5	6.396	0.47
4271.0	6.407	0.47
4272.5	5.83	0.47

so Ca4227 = 0.97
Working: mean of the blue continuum 6.34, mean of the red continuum 6.88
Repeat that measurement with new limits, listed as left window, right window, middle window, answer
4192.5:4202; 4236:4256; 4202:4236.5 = 0.47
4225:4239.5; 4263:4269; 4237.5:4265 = -1.17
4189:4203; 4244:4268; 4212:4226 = 0.19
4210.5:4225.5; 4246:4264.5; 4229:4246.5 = -0.81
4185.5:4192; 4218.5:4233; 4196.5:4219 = 0.30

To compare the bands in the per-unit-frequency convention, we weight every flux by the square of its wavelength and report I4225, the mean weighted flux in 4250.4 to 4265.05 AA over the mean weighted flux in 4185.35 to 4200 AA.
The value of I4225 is 1.10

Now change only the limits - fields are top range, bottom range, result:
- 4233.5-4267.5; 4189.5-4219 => 1.11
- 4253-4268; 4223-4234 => 1.11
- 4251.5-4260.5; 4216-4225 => 1.09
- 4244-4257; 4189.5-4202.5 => 1.10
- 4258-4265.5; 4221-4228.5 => 1.20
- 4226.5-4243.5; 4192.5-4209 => 1.10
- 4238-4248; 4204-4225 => 1.11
